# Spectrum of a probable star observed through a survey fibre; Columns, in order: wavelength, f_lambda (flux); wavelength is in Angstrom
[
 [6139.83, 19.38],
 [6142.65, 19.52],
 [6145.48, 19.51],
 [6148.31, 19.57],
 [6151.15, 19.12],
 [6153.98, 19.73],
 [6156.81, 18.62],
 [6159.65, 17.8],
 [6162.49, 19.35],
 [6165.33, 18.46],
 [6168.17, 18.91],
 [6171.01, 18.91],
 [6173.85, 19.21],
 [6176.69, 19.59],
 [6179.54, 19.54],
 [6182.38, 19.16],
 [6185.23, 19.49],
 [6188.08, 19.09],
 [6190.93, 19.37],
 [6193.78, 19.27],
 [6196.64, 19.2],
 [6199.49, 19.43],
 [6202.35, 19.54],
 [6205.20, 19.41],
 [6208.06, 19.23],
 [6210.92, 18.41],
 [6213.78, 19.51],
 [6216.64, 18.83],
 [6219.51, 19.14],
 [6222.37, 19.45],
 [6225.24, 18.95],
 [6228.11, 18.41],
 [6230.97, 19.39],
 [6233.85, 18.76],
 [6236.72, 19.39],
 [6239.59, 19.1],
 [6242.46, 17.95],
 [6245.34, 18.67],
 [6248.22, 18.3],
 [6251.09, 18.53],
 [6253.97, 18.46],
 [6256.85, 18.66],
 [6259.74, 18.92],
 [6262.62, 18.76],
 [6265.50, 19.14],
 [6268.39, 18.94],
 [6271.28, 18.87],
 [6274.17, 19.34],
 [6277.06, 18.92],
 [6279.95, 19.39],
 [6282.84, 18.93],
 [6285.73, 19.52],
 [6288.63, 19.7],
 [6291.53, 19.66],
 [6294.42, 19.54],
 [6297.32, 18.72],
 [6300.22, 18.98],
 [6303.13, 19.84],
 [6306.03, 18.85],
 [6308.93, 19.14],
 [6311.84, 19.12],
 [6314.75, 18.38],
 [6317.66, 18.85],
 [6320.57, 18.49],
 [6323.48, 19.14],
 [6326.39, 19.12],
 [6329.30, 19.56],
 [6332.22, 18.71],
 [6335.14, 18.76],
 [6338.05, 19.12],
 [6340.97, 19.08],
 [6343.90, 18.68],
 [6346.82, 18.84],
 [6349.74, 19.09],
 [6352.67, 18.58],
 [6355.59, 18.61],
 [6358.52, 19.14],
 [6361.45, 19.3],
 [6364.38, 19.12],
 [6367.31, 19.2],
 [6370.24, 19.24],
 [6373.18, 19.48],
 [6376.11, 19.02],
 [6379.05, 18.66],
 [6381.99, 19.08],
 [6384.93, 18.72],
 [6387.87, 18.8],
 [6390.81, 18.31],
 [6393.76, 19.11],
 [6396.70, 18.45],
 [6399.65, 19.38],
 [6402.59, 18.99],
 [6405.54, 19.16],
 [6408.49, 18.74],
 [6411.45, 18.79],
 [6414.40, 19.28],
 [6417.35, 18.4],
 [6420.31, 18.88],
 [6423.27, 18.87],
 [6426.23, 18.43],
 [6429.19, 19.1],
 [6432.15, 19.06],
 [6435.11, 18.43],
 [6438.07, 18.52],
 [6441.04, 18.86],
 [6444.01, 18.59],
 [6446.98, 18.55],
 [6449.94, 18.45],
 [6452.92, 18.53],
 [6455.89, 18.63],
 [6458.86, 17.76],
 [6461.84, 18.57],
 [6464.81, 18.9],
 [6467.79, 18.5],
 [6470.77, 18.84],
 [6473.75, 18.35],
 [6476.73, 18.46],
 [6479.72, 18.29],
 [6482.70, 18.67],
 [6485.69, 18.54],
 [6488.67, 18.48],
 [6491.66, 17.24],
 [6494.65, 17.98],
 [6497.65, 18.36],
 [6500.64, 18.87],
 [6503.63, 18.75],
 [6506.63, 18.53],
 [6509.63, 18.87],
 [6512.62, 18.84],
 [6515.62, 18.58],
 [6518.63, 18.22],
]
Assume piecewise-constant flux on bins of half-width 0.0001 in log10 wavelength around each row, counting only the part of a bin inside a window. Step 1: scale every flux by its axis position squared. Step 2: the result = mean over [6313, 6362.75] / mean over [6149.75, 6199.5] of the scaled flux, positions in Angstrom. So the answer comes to 1.04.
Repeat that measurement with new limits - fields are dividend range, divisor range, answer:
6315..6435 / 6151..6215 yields 1.05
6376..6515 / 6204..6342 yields 1.04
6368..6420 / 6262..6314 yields 1.02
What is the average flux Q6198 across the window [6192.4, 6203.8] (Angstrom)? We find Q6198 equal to 19.4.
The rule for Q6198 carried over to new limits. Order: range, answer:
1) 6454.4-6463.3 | 18.3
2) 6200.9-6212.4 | 19.2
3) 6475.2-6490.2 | 18.5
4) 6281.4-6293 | 19.5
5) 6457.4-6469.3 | 18.4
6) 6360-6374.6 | 19.3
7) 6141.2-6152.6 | 19.4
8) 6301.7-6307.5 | 19.4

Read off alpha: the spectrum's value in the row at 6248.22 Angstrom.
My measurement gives 18.3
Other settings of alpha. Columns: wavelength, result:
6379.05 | 18.66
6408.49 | 18.74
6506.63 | 18.53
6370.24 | 19.24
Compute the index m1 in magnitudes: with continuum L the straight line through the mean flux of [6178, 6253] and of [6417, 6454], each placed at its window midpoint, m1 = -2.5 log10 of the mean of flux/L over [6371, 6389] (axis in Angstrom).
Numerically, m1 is -0.01 mag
